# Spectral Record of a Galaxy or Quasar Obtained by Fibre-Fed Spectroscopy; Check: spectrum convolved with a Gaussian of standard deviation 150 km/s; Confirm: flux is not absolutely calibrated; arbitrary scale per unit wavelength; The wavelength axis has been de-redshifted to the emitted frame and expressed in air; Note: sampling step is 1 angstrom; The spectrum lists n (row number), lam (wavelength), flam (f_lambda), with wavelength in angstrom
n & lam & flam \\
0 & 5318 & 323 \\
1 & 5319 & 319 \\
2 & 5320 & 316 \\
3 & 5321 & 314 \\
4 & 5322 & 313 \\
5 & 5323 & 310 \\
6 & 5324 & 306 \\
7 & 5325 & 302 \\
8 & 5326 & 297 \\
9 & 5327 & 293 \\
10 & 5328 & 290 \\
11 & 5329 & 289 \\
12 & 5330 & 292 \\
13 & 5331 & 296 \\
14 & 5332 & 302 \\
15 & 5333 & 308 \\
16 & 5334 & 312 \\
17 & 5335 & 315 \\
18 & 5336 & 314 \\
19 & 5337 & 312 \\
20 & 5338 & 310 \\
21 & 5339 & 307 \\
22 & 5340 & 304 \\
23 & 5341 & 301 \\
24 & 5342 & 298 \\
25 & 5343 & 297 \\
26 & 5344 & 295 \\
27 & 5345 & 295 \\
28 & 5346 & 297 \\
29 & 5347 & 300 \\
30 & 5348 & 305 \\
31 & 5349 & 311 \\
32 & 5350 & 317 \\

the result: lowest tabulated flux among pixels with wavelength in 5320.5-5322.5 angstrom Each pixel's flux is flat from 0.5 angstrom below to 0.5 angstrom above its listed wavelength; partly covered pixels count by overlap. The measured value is 313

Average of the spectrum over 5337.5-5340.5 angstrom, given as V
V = 307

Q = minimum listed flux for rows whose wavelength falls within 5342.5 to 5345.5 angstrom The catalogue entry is 295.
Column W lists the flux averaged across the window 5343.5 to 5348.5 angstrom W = 298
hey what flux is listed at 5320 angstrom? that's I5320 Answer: 316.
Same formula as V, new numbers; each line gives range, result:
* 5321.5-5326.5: 306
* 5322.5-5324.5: 308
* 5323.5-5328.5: 298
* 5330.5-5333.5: 302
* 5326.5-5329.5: 291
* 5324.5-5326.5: 300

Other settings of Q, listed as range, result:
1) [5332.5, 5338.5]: 308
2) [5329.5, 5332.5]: 292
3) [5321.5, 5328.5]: 290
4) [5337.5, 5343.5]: 297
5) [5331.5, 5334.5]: 302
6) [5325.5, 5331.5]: 289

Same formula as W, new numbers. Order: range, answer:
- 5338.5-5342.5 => 302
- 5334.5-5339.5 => 312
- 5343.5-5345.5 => 295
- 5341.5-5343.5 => 298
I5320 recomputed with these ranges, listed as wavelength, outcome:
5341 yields 301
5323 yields 310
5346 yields 297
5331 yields 296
